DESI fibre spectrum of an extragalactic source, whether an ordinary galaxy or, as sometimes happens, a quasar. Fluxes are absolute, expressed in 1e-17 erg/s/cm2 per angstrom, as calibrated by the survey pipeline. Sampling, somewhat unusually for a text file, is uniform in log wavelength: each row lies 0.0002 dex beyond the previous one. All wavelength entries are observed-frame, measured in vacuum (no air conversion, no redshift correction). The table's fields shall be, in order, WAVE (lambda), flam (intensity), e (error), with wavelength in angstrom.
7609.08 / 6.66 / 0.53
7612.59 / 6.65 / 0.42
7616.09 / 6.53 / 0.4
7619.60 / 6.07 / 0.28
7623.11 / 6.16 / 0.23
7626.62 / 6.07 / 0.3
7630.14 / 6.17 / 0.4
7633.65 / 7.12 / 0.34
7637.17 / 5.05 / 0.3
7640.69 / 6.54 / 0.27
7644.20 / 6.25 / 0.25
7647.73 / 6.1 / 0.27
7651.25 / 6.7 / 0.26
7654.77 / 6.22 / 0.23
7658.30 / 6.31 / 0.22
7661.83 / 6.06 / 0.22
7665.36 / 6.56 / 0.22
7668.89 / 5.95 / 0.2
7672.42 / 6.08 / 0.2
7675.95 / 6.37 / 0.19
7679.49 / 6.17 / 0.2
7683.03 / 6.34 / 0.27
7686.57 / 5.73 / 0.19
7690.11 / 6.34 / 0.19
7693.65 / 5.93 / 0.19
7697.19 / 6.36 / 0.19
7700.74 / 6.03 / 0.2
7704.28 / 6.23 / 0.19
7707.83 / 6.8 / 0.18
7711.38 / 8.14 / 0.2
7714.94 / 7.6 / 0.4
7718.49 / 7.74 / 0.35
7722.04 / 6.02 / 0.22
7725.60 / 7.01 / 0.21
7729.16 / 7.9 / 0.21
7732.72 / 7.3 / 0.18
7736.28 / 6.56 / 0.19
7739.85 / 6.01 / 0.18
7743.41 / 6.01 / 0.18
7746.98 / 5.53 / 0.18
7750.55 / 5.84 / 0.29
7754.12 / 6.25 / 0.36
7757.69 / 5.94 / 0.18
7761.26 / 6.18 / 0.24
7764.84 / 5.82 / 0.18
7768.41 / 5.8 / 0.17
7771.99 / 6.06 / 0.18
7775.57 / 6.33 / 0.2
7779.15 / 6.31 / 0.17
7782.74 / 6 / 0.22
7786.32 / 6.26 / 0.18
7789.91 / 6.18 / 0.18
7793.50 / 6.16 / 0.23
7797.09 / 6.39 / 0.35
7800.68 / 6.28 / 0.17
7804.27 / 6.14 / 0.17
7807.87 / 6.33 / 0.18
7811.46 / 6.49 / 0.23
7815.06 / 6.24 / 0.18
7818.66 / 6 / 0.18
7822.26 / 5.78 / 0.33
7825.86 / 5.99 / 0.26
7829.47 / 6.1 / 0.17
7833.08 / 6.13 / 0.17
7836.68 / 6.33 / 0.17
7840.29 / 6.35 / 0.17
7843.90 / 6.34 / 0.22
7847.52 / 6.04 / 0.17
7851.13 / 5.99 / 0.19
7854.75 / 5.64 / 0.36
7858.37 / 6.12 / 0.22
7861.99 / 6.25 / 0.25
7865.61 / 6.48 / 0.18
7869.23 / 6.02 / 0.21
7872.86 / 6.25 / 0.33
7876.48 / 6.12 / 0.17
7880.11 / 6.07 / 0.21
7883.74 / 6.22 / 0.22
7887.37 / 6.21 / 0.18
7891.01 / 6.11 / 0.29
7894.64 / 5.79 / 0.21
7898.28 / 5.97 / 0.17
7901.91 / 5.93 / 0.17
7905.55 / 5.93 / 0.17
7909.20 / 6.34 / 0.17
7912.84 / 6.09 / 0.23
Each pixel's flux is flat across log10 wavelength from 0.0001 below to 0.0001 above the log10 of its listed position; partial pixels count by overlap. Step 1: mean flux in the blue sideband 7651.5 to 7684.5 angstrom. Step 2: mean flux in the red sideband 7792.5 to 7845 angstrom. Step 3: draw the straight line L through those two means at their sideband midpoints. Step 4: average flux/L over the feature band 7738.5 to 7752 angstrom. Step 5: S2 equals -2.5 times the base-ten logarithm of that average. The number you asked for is 0.07 mag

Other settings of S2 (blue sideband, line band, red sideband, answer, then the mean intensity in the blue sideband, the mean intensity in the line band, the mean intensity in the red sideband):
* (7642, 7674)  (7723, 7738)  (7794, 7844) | -0.15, 6.25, 7.13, 6.2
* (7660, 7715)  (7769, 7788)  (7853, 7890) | 0.02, 6.38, 6.17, 6.14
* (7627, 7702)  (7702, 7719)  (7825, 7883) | -0.17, 6.21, 7.23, 6.14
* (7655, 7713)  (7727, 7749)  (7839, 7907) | -0.05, 6.33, 6.55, 6.1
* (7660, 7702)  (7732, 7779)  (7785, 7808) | 0.02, 6.16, 6.11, 6.24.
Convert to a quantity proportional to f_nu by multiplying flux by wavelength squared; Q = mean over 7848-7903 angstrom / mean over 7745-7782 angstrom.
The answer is 1.04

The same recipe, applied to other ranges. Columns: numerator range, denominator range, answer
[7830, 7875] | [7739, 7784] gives 1.05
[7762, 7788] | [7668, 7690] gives 1.02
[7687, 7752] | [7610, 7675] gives 1.08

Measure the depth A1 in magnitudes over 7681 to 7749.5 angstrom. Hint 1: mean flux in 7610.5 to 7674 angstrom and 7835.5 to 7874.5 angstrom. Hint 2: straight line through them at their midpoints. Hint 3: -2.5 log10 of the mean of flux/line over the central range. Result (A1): -0.06 mag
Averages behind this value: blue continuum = 6.26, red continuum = 6.16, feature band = 6.6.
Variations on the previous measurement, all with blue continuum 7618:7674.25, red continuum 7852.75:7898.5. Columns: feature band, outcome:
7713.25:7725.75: -0.15 mag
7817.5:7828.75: 0.03 mag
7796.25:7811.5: -0.03 mag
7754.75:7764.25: 0.02 mag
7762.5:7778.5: 0.02 mag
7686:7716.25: -0.07 mag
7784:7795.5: -0.01 mag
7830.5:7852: -0.02 mag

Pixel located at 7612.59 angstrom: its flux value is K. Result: 6.65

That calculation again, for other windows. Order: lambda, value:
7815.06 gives 6.24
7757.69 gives 5.94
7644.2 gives 6.25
